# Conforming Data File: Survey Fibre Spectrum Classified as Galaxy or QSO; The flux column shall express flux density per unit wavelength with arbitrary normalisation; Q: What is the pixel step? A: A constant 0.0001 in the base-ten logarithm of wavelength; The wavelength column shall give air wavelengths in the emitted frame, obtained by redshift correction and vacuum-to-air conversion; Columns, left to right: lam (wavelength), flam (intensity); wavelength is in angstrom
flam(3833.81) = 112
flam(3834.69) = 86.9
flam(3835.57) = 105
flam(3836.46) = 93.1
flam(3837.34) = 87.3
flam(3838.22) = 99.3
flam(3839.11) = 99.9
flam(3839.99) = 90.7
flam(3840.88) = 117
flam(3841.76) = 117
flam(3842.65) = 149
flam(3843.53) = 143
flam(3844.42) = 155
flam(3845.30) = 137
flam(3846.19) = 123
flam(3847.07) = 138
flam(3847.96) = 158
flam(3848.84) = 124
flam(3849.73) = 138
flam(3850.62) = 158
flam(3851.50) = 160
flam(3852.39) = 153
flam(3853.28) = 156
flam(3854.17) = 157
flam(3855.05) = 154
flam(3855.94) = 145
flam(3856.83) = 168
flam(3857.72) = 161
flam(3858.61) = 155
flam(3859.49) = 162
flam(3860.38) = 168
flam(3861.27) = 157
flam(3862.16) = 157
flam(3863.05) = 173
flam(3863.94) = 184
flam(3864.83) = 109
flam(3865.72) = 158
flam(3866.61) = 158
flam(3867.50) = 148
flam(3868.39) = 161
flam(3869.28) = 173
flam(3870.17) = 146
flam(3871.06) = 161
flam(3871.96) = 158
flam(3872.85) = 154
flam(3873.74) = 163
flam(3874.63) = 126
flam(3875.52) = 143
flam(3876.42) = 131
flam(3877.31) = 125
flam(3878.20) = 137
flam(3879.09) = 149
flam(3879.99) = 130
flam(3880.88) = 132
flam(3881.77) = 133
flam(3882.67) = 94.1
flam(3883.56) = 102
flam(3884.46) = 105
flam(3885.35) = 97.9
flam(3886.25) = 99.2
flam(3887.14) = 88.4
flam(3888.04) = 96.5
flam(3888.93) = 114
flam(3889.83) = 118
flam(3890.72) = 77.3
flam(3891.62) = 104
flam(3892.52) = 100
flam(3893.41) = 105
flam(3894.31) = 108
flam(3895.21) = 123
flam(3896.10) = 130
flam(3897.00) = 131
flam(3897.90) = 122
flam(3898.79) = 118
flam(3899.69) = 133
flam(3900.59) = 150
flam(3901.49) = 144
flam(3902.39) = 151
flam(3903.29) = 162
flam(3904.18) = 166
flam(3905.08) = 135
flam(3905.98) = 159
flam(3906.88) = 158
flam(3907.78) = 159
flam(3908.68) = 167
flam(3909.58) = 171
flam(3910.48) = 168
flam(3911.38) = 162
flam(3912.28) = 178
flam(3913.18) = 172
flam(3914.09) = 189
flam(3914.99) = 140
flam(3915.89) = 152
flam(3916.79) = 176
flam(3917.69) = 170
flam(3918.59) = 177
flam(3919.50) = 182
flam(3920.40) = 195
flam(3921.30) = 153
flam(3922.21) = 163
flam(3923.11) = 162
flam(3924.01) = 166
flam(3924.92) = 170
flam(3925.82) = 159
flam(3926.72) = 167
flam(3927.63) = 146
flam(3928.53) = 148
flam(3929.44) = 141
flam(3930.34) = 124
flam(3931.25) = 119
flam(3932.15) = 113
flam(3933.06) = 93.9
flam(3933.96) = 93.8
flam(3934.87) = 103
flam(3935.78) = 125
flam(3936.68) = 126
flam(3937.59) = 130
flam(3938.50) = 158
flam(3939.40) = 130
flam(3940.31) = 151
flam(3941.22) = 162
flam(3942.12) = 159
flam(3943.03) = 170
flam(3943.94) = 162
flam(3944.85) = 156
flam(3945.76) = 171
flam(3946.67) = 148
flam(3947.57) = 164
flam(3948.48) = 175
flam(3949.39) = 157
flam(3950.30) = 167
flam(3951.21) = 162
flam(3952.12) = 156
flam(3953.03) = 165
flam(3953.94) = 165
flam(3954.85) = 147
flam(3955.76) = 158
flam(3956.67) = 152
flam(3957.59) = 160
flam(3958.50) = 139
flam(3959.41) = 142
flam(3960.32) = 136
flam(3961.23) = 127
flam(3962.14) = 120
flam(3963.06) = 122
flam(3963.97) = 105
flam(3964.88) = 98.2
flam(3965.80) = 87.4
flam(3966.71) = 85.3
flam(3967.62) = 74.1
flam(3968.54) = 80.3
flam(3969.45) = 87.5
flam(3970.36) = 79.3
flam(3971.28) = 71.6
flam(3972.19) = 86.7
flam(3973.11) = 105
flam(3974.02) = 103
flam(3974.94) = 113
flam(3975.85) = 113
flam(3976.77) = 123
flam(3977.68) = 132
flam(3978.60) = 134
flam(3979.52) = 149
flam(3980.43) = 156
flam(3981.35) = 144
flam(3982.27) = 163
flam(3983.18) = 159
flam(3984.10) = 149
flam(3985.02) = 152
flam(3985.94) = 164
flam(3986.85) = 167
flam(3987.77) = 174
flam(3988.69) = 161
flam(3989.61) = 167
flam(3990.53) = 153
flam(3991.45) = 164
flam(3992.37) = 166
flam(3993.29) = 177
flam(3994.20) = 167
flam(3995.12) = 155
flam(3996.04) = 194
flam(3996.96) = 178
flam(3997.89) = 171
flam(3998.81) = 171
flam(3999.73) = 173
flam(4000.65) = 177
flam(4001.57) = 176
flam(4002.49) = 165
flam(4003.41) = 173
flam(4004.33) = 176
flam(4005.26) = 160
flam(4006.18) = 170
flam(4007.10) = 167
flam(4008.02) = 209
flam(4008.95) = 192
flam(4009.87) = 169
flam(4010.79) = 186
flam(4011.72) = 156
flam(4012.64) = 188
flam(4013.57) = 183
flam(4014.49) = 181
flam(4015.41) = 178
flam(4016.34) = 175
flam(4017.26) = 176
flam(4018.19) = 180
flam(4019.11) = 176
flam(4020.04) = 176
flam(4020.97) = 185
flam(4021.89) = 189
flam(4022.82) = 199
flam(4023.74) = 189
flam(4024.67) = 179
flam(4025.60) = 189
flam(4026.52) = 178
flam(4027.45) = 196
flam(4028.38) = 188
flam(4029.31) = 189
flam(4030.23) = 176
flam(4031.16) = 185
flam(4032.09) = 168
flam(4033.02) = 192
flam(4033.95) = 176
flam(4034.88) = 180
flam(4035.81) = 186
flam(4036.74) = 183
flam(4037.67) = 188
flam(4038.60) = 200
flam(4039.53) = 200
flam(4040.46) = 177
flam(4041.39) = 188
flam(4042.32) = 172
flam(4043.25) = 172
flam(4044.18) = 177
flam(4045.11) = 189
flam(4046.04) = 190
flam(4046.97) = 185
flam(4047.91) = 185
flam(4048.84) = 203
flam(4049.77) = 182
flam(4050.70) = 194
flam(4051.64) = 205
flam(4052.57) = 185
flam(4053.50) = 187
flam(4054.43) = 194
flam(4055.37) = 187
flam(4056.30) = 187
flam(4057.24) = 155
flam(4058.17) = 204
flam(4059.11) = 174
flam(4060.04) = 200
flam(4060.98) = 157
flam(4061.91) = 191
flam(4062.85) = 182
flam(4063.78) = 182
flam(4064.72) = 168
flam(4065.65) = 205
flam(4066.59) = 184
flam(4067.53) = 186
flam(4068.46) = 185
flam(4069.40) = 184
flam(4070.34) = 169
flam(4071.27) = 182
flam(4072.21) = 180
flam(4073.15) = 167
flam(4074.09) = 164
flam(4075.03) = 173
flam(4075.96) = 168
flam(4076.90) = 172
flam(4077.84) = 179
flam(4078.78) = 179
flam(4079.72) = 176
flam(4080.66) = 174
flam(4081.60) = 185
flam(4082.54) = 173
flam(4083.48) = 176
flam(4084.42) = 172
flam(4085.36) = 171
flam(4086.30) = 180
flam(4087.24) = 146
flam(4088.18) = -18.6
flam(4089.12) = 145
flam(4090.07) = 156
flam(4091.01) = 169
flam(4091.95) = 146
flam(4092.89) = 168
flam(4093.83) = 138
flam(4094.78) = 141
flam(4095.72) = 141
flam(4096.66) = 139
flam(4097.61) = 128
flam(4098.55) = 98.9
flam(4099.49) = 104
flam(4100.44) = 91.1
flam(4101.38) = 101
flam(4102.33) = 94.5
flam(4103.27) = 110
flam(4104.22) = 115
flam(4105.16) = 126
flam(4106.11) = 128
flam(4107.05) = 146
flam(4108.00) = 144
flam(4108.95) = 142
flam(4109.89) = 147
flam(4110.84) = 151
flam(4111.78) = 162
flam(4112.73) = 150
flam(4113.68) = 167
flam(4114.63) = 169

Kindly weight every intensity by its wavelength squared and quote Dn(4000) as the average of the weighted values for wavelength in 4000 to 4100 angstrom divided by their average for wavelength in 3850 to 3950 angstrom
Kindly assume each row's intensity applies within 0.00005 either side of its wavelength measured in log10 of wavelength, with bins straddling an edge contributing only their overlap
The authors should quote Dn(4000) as 1.3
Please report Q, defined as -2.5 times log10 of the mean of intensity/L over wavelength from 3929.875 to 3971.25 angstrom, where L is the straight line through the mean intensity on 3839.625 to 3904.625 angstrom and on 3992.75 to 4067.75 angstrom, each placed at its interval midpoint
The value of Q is 0.19 mag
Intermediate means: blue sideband 137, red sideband 182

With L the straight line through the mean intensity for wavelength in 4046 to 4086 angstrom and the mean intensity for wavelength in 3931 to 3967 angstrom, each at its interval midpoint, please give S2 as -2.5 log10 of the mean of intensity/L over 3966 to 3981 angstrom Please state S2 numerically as 0.37 mag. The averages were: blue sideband 139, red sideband 181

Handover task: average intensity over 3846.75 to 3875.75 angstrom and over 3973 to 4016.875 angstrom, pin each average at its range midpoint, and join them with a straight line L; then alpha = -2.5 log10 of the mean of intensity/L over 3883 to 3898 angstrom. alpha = 0.41 mag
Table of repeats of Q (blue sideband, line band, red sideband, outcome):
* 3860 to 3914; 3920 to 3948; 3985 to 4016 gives 0.048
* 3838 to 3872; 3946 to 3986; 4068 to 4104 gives 0.134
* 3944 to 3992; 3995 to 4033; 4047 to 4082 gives -0.137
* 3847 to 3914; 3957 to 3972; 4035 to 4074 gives 0.448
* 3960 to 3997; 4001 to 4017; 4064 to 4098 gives -0.243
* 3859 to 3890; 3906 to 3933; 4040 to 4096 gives -0.096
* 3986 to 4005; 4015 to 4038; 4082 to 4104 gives -0.157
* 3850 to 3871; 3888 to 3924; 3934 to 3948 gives 0.028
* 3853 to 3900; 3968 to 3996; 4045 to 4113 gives 0.082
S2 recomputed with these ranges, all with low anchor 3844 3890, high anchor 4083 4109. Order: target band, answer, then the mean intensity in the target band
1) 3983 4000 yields -0.217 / 166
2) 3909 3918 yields -0.200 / 168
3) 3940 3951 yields -0.173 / 162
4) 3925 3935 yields 0.068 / 130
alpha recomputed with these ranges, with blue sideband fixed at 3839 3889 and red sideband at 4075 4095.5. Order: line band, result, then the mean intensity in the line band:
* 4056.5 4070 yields -0.17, 183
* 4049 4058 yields -0.21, 187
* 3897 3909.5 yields -0.04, 148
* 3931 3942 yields 0.15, 127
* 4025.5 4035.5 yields -0.20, 183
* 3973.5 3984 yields 0.10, 136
